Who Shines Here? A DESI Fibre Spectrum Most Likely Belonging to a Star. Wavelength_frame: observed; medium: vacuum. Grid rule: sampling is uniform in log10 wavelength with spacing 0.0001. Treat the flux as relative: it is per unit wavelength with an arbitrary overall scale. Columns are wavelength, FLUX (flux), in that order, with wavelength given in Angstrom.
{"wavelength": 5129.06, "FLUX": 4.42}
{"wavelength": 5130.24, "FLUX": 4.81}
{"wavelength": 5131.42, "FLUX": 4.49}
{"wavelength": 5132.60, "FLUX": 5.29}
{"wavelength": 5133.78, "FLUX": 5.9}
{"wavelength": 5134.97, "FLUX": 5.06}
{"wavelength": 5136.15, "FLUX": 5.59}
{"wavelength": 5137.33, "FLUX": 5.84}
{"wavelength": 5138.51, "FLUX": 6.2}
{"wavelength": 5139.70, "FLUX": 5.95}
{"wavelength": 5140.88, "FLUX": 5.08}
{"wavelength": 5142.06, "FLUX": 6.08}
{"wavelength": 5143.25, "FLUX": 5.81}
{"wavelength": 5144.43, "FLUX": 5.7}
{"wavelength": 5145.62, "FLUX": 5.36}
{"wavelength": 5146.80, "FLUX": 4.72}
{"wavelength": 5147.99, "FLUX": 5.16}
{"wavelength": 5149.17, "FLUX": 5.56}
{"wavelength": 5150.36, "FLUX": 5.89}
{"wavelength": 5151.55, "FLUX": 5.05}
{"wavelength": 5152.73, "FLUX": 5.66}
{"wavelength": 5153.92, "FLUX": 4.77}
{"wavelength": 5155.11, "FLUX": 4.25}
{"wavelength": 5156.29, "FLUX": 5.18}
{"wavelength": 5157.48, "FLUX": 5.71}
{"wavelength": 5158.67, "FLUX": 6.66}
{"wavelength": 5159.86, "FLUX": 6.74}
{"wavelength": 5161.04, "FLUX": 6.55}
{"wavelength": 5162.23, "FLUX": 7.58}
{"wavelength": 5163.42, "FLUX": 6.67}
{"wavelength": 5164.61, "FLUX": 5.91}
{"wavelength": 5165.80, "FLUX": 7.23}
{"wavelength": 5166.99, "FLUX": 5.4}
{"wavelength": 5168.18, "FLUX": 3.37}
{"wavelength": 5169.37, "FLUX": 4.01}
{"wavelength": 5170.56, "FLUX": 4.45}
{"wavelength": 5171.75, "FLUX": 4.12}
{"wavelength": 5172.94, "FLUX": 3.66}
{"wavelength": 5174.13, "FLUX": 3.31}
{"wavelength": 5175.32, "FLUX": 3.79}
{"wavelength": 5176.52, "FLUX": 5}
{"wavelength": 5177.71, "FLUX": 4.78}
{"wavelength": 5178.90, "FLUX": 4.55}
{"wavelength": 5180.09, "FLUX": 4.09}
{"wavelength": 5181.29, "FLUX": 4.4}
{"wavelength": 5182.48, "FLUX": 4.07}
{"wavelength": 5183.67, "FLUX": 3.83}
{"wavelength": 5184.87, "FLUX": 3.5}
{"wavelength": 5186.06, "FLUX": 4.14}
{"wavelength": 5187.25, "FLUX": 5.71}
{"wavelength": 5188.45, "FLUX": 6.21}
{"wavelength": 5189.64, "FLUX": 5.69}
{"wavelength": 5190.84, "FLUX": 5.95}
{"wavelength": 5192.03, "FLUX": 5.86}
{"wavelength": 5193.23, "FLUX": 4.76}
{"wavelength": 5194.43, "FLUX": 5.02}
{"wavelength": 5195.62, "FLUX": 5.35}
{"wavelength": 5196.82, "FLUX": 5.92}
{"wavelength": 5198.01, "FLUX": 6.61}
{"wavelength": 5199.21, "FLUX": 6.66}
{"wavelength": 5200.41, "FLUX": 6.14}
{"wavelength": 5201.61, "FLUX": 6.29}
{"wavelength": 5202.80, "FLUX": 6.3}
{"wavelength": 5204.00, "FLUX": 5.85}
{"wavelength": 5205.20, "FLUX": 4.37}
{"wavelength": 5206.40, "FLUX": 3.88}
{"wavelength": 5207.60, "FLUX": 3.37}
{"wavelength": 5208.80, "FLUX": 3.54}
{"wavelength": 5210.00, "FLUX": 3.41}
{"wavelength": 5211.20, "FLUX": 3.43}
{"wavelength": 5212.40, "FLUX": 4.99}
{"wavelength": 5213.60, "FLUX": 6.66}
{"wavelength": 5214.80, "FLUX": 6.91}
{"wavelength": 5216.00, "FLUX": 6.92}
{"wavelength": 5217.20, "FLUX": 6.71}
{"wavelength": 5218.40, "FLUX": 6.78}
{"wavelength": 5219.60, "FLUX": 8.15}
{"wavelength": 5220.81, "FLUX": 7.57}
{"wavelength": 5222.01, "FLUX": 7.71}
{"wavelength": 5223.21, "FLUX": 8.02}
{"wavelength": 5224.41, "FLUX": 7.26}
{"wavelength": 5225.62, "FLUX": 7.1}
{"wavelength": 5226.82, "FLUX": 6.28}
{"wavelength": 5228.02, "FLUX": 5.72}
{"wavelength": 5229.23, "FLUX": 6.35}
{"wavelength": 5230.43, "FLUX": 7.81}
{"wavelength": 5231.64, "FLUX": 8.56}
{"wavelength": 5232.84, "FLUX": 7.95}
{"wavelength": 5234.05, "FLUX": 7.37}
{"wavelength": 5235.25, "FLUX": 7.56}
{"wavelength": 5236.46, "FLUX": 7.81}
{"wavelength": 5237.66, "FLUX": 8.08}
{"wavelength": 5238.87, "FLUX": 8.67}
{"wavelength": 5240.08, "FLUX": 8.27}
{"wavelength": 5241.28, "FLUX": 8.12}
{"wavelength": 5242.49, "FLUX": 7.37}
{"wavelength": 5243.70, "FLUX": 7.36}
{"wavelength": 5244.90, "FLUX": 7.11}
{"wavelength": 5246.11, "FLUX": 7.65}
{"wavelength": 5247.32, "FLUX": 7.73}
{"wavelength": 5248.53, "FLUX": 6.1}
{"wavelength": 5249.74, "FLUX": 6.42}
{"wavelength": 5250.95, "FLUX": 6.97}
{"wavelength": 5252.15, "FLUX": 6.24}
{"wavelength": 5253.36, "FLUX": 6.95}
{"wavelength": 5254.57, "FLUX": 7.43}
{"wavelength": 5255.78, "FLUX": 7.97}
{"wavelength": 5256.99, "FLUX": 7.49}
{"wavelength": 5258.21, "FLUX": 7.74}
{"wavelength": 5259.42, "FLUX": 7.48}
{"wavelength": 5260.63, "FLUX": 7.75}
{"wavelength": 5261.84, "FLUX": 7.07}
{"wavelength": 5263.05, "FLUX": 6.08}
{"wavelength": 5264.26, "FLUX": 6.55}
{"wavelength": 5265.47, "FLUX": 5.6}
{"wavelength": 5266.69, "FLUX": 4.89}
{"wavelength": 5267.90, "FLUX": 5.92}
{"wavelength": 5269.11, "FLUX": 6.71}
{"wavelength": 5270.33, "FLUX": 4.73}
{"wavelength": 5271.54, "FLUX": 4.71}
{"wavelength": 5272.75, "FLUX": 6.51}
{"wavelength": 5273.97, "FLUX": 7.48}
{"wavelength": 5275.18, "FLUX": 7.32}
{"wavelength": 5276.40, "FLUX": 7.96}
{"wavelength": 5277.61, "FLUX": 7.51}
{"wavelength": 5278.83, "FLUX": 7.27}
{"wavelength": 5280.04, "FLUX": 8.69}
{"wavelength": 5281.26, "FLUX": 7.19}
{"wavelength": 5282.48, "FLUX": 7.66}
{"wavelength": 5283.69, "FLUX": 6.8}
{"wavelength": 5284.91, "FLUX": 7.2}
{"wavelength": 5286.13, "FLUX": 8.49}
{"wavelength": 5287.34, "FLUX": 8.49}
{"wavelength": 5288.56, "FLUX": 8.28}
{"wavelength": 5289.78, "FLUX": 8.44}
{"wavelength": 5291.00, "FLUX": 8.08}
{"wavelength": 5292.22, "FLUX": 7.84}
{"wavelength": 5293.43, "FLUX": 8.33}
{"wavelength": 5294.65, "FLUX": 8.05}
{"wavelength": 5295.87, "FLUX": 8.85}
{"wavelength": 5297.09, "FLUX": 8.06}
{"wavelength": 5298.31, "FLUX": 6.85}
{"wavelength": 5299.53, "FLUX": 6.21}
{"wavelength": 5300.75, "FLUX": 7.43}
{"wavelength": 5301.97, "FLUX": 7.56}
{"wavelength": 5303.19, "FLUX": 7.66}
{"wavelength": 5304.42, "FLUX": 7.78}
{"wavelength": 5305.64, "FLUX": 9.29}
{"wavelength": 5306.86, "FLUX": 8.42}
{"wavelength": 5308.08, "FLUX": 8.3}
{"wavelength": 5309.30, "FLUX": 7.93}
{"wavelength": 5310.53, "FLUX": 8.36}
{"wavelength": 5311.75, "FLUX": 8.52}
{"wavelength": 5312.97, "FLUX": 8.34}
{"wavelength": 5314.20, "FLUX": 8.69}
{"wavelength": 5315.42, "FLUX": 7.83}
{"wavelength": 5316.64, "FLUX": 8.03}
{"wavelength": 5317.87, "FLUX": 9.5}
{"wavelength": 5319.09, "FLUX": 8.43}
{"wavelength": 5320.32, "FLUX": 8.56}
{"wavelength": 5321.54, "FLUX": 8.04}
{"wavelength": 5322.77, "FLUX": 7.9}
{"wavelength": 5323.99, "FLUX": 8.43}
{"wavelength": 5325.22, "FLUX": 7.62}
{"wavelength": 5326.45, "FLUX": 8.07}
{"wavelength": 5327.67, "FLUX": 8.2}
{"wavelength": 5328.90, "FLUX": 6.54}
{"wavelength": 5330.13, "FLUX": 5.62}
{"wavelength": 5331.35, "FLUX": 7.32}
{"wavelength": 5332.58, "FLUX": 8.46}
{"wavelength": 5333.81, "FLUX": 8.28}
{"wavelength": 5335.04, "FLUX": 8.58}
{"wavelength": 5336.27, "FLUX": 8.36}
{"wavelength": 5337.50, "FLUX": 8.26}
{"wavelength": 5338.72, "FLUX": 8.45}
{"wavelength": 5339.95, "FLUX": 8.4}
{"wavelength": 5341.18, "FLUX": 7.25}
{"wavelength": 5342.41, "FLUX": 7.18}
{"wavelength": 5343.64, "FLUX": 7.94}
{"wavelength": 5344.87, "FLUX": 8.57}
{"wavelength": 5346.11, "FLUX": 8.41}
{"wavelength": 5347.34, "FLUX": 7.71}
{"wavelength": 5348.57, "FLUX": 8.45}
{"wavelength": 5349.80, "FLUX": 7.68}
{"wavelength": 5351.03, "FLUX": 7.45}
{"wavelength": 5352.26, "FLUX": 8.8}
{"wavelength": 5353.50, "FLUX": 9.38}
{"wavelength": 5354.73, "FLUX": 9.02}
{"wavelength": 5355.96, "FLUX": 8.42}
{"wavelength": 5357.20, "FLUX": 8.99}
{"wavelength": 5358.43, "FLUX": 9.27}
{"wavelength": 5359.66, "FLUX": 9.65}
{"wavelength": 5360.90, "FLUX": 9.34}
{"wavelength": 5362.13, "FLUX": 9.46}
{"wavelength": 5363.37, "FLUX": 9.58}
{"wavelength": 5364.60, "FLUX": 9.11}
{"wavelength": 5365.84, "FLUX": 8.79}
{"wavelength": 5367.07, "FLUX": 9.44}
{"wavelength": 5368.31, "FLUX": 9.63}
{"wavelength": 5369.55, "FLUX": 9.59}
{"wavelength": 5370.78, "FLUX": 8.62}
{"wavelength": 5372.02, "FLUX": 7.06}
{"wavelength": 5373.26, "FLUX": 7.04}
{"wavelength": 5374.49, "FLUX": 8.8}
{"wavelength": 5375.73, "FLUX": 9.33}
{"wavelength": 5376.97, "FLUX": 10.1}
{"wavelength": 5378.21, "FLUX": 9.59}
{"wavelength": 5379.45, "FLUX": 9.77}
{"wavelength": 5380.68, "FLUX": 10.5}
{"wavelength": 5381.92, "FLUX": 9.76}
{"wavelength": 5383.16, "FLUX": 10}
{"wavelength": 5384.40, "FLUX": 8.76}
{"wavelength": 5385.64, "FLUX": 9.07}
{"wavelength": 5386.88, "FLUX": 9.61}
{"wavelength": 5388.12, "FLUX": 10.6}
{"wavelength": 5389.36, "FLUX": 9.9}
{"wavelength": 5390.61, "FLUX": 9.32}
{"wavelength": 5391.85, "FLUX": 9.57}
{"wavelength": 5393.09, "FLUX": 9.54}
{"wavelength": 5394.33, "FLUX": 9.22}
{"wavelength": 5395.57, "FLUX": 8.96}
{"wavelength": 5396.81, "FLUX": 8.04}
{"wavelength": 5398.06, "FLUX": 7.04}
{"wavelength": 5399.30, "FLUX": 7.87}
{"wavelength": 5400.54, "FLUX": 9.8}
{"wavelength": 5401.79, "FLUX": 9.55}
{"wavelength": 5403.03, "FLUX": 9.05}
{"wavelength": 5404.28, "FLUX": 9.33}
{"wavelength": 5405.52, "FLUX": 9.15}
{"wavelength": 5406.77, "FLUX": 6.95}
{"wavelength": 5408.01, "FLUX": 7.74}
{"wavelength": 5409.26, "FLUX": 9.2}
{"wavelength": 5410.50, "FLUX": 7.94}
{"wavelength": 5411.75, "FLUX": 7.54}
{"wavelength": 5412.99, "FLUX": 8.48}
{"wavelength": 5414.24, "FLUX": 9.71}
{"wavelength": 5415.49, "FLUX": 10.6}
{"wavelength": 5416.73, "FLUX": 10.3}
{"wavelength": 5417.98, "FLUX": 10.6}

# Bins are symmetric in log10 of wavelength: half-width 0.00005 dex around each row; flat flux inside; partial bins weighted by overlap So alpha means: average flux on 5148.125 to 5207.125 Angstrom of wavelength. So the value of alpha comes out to 5.23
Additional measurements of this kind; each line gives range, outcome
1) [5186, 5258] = 6.54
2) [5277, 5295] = 7.89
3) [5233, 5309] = 7.39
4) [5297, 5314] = 7.92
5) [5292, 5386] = 8.43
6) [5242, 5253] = 6.99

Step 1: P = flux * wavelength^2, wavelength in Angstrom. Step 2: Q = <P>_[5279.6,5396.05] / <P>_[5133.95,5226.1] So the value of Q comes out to 1.64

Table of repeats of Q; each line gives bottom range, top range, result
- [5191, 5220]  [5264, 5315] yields 1.39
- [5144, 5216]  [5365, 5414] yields 1.88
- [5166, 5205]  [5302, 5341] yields 1.71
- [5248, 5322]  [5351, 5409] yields 1.25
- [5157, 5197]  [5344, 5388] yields 1.90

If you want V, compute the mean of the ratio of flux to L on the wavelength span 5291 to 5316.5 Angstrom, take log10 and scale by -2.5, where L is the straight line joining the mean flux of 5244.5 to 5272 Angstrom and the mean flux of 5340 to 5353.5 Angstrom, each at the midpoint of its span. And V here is -0.09 mag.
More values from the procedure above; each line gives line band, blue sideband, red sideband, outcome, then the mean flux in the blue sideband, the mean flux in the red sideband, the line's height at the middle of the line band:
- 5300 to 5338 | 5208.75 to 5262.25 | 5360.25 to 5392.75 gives 0.04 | 7.07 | 9.32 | 8.4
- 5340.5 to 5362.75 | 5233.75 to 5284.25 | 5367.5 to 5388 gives 0.03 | 7.1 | 9.24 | 8.77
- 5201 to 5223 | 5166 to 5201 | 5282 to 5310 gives -0.02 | 4.87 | 7.92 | 5.64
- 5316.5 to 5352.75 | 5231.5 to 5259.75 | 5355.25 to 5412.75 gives 0.06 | 7.5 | 9.03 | 8.48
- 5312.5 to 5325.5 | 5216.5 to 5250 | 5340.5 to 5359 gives -0.03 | 7.42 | 8.3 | 8.07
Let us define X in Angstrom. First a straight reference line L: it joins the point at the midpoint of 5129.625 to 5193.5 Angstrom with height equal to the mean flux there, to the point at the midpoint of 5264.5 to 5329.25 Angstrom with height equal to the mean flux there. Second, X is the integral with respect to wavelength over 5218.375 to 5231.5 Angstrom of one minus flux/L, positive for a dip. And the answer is -1.81 Angstrom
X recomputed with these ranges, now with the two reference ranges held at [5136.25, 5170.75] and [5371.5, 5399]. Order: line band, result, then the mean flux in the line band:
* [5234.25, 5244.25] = -1.4 Angstrom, 7.89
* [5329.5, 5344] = 1.0 Angstrom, 7.84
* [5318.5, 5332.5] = 0.9 Angstrom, 7.73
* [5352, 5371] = -0.9 Angstrom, 9.21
